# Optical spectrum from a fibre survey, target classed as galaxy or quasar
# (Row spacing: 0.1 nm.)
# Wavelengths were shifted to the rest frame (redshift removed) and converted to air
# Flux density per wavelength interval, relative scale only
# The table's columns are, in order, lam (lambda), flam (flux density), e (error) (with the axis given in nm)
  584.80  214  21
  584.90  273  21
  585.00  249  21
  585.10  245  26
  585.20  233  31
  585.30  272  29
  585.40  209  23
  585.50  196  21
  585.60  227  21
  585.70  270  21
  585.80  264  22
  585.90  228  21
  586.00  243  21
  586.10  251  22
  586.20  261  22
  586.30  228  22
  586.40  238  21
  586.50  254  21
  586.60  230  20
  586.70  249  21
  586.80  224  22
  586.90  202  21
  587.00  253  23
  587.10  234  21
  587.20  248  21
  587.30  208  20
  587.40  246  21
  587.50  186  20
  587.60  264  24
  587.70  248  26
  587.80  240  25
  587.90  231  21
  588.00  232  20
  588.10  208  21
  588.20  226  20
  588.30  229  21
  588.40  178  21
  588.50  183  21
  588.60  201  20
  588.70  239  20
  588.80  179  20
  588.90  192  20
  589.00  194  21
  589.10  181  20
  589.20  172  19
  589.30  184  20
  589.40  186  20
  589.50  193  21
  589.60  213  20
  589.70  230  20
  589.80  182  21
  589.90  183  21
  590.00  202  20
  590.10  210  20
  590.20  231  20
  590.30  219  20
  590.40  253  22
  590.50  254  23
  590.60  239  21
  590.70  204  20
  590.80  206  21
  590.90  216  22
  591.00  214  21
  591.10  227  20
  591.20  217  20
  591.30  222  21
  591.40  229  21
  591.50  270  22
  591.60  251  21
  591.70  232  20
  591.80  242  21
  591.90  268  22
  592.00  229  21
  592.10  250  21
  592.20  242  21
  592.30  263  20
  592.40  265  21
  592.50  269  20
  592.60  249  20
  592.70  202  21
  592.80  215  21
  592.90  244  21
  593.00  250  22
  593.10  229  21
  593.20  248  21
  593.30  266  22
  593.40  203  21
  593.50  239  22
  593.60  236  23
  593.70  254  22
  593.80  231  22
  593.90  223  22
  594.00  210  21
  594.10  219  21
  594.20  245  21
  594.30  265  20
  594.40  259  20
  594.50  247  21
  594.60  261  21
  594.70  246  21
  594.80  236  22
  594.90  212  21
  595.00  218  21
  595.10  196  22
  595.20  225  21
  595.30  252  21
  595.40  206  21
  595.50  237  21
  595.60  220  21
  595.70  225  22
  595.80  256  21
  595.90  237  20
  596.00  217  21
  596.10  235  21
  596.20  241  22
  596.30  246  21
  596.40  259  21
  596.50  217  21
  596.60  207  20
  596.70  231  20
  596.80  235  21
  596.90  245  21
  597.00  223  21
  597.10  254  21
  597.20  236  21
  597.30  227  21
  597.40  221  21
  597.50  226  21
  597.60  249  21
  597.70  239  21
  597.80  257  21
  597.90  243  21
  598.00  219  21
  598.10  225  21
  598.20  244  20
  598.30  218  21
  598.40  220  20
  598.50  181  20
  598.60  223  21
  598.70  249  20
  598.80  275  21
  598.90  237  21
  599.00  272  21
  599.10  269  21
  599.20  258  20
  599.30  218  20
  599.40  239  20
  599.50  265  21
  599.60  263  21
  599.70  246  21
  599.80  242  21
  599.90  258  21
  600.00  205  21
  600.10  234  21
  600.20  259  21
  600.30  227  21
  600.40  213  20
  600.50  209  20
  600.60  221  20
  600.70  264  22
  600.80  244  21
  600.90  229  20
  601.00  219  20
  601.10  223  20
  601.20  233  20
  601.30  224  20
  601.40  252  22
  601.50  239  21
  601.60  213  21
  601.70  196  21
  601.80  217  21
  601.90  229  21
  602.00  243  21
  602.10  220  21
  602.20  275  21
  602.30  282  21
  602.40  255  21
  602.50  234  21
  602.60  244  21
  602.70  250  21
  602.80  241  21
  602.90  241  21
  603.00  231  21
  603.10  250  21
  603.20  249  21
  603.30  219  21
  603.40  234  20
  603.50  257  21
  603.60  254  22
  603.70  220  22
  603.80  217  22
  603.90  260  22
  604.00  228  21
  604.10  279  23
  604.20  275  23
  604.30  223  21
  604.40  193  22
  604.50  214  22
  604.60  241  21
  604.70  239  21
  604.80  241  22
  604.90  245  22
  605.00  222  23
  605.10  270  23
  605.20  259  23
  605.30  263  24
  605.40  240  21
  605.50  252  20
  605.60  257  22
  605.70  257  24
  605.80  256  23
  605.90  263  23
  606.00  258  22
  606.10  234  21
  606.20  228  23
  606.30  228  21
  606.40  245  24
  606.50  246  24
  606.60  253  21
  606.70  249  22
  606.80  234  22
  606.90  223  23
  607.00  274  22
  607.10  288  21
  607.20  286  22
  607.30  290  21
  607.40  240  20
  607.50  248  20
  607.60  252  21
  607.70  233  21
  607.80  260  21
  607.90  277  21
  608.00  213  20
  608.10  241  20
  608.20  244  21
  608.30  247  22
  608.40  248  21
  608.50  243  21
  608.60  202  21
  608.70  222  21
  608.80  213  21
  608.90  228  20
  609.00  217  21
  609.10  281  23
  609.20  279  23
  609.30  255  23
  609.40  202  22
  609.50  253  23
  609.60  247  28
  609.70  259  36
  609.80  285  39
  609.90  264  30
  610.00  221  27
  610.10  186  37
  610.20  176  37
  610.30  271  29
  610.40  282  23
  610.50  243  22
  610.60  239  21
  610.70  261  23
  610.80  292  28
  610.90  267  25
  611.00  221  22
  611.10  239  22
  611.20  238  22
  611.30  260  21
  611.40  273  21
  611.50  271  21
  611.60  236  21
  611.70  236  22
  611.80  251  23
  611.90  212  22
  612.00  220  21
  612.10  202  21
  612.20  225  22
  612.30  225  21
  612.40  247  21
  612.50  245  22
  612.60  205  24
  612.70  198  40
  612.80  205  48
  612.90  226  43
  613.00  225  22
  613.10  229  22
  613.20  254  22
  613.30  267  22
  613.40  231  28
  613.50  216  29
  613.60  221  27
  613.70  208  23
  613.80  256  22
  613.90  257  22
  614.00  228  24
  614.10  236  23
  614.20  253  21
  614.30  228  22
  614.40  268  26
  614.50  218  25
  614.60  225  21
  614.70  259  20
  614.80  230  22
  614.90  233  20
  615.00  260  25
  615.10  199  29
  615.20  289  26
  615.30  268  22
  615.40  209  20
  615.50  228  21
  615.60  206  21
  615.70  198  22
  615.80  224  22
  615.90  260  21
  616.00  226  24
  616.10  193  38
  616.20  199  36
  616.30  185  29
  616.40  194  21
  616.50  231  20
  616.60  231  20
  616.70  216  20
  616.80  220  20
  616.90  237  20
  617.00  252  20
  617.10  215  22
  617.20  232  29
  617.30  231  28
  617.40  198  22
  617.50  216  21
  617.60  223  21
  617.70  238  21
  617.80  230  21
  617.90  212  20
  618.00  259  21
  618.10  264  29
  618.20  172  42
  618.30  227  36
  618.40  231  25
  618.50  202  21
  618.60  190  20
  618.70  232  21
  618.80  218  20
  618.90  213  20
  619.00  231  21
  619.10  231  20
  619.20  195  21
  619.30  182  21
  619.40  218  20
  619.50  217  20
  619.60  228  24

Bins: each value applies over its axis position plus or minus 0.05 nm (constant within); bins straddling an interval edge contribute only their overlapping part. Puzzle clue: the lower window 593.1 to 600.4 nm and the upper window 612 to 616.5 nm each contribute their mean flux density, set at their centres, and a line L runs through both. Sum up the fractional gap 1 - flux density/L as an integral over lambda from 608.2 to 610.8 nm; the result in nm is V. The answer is -0.128 nm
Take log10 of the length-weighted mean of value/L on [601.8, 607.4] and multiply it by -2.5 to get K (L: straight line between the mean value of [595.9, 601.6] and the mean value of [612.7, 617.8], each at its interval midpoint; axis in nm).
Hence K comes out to -0.06 mag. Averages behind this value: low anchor 236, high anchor 229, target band 246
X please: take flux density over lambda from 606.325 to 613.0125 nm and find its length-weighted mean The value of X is 242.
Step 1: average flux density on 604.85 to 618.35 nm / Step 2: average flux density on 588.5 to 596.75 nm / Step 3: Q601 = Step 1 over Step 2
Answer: 1.05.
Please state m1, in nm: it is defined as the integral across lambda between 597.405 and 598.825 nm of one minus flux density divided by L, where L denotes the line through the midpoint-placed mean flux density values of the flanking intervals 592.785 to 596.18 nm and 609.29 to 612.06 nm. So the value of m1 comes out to 0.03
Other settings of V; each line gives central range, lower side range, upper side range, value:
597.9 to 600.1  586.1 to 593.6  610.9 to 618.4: -0.11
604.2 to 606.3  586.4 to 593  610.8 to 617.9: -0.14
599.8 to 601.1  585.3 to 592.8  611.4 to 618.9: -0.03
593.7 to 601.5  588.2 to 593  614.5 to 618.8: -0.48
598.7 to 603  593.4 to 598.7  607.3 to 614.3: -0.10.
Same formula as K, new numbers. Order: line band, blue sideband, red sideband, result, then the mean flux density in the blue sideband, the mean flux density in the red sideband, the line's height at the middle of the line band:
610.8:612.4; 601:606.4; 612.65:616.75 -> -0.04 mag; 241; 229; 232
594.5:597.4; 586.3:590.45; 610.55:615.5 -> -0.04 mag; 216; 238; 223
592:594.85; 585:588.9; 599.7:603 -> -0.04 mag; 230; 236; 233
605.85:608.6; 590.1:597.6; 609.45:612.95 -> -0.05 mag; 235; 239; 238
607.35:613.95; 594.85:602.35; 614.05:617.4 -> -0.04 mag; 234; 228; 230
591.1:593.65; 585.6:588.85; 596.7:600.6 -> -0.03 mag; 230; 237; 233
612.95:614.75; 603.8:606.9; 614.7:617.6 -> -0.04 mag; 244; 225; 229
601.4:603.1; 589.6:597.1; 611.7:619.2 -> -0.04 mag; 233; 227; 230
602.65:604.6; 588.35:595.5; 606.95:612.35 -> 0.00 mag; 225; 245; 238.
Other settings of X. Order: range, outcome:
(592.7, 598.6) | 233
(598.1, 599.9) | 242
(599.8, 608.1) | 242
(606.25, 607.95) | 254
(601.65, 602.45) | 240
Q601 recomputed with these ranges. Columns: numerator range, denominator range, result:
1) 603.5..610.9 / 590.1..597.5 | 1.05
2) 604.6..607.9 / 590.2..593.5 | 1.06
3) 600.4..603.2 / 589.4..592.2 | 1.05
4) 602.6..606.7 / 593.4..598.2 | 1.04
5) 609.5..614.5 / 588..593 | 1.08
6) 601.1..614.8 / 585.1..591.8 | 1.08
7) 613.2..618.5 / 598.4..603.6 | 0.96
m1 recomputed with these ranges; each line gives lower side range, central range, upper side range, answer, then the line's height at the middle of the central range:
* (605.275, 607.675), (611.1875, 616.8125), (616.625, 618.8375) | 0.06 nm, 233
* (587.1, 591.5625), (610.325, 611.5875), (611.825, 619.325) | -0.18 nm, 224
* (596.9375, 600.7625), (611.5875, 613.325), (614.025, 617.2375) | 0.02 nm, 230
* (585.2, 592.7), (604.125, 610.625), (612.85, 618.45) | -0.47 nm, 228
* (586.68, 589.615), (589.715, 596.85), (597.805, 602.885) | -0.29 nm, 224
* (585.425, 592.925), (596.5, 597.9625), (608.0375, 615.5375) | -0.03 nm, 230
